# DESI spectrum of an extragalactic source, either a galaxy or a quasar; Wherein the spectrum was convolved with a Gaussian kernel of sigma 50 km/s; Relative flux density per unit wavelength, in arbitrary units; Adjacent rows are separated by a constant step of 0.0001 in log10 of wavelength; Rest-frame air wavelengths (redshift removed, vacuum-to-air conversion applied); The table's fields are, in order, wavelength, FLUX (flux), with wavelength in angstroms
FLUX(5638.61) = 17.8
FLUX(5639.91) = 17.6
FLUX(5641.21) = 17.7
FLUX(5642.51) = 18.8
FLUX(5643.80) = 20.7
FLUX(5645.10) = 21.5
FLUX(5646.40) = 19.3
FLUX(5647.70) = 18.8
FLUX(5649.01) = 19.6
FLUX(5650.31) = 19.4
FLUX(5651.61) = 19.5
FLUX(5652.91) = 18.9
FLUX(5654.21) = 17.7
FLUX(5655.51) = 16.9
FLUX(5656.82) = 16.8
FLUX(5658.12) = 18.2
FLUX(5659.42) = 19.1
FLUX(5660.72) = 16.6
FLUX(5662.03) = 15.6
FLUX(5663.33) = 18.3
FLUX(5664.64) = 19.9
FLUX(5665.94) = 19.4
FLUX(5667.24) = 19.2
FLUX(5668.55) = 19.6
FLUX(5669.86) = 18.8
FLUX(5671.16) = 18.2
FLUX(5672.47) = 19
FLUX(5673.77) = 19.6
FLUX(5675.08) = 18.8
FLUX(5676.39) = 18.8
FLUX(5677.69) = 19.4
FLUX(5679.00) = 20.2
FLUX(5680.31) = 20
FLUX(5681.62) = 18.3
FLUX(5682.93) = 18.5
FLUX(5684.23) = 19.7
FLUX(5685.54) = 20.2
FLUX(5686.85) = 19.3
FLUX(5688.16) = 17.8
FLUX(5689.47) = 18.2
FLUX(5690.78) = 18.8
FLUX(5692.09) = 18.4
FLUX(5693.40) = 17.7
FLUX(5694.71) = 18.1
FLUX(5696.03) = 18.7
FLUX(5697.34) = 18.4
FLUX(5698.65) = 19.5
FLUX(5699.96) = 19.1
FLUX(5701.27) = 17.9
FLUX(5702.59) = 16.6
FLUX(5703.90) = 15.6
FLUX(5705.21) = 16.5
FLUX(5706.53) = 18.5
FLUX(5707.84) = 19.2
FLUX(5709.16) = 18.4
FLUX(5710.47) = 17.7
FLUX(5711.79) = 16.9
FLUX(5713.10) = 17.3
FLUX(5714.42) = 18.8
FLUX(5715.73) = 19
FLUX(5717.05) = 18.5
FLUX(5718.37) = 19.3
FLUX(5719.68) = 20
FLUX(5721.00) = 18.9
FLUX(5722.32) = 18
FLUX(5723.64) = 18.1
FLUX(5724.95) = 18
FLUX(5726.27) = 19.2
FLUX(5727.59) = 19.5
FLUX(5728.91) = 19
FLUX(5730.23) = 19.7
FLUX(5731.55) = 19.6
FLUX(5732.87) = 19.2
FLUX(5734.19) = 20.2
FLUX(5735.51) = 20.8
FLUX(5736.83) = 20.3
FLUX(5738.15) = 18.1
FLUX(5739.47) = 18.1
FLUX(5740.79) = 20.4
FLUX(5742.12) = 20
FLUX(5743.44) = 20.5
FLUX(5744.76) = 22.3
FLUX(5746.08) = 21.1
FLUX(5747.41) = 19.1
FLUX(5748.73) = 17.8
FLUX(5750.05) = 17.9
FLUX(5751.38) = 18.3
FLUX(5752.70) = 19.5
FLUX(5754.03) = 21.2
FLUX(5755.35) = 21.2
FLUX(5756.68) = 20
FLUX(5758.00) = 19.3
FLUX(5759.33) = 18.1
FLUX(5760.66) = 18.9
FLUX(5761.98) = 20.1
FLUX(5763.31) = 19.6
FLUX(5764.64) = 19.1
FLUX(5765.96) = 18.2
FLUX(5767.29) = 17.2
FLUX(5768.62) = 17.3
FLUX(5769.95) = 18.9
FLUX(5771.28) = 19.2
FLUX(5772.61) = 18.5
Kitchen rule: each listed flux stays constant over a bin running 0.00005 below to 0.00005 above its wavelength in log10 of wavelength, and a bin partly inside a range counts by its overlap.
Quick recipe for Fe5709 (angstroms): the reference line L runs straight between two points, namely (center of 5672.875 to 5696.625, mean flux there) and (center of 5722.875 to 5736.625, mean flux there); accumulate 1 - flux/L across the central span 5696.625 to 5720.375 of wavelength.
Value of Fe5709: 1.20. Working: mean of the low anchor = 18.9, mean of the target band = 18.2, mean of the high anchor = 19.4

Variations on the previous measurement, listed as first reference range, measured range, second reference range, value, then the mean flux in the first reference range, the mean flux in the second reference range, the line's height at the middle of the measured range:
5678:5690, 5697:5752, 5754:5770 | 0.78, 19.1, 19.1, 19.1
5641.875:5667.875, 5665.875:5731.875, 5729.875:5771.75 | 1.31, 18.7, 19.4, 19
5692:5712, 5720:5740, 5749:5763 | -0.46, 18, 19.4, 18.7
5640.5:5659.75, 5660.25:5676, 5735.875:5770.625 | 0.27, 18.9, 19.3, 18.9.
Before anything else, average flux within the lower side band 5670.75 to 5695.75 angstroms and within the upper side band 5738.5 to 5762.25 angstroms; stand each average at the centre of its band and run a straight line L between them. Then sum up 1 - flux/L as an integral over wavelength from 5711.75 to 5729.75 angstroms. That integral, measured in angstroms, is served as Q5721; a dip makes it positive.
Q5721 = 0.6 angstroms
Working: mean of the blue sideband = 18.9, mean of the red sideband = 19.6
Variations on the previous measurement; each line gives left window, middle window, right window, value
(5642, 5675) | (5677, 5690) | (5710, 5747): -0.2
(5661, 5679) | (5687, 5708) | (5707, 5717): 0.4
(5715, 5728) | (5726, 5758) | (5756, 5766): -1.1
